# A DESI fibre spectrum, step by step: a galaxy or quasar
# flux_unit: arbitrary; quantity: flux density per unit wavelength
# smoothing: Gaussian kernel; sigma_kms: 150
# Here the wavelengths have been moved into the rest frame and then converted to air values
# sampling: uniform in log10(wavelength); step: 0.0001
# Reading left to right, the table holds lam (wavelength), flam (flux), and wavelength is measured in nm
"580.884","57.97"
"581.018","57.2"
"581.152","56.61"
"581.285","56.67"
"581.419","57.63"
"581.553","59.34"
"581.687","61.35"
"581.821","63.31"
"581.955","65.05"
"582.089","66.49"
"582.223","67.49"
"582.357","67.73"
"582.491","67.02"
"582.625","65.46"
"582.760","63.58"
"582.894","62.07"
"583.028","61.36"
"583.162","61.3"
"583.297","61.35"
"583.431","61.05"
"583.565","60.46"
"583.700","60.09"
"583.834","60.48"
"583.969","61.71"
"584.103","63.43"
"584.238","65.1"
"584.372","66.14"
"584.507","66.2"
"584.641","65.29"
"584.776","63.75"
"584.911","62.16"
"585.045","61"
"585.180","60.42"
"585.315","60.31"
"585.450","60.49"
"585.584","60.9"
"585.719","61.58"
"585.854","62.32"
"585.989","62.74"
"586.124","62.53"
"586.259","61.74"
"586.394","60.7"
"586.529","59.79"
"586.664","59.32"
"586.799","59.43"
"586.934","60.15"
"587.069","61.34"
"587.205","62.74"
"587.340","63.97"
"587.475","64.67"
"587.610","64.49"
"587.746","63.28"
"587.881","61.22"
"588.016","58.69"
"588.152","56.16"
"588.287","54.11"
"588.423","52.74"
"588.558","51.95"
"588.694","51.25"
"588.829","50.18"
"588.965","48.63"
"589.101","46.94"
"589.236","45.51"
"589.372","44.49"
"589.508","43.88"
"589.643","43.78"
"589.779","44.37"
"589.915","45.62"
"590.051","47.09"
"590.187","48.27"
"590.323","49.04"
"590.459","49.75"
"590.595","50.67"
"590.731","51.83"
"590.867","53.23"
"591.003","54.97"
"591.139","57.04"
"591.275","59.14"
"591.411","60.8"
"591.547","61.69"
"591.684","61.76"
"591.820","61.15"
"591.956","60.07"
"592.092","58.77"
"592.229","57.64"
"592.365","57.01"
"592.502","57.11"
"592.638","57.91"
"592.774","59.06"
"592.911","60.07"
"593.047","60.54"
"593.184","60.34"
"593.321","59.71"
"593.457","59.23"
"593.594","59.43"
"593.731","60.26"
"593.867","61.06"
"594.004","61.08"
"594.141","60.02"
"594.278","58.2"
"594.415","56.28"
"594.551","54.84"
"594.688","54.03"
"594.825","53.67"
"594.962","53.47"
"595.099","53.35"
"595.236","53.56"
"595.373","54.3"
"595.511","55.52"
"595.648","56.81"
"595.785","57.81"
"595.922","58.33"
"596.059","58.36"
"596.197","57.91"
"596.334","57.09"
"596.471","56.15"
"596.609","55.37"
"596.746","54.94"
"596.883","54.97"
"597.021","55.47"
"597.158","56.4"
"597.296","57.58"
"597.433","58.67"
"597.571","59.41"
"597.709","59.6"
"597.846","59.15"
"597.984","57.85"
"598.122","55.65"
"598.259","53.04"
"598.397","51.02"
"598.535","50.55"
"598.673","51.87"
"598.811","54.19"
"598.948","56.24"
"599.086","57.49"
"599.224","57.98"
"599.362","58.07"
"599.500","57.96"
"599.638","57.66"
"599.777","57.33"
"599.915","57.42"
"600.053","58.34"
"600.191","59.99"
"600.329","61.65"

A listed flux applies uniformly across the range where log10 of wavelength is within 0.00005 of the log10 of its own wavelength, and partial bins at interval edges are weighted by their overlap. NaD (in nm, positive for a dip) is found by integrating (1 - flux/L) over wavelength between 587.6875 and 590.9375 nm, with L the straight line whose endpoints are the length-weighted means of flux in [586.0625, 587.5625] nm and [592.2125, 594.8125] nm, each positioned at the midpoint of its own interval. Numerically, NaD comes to 0.54 nm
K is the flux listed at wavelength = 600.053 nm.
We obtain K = 58.34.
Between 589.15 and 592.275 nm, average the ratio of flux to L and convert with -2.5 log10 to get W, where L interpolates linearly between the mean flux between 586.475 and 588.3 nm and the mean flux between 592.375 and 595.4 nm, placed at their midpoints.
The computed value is 0.128 mag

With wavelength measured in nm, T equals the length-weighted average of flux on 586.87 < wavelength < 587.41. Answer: 62.1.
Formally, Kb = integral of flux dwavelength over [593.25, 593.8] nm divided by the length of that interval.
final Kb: 59.7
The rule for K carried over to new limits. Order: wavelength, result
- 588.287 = 54.11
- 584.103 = 63.43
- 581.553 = 59.34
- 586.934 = 60.15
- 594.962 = 53.47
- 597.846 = 59.15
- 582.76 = 63.58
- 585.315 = 60.31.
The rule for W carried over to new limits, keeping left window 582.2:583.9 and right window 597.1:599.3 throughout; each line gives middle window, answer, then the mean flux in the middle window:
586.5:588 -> -0.01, 61.8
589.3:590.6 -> 0.27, 46.5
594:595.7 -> 0.04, 55.6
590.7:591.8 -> 0.02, 57.9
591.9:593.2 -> 0.00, 58.8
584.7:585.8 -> 0.01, 61.4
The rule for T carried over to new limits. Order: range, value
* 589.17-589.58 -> 44.6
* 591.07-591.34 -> 58.1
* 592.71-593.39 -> 59.9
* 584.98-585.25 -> 60.6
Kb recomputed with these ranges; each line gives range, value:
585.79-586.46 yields 62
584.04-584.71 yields 65.2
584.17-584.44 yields 65.5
